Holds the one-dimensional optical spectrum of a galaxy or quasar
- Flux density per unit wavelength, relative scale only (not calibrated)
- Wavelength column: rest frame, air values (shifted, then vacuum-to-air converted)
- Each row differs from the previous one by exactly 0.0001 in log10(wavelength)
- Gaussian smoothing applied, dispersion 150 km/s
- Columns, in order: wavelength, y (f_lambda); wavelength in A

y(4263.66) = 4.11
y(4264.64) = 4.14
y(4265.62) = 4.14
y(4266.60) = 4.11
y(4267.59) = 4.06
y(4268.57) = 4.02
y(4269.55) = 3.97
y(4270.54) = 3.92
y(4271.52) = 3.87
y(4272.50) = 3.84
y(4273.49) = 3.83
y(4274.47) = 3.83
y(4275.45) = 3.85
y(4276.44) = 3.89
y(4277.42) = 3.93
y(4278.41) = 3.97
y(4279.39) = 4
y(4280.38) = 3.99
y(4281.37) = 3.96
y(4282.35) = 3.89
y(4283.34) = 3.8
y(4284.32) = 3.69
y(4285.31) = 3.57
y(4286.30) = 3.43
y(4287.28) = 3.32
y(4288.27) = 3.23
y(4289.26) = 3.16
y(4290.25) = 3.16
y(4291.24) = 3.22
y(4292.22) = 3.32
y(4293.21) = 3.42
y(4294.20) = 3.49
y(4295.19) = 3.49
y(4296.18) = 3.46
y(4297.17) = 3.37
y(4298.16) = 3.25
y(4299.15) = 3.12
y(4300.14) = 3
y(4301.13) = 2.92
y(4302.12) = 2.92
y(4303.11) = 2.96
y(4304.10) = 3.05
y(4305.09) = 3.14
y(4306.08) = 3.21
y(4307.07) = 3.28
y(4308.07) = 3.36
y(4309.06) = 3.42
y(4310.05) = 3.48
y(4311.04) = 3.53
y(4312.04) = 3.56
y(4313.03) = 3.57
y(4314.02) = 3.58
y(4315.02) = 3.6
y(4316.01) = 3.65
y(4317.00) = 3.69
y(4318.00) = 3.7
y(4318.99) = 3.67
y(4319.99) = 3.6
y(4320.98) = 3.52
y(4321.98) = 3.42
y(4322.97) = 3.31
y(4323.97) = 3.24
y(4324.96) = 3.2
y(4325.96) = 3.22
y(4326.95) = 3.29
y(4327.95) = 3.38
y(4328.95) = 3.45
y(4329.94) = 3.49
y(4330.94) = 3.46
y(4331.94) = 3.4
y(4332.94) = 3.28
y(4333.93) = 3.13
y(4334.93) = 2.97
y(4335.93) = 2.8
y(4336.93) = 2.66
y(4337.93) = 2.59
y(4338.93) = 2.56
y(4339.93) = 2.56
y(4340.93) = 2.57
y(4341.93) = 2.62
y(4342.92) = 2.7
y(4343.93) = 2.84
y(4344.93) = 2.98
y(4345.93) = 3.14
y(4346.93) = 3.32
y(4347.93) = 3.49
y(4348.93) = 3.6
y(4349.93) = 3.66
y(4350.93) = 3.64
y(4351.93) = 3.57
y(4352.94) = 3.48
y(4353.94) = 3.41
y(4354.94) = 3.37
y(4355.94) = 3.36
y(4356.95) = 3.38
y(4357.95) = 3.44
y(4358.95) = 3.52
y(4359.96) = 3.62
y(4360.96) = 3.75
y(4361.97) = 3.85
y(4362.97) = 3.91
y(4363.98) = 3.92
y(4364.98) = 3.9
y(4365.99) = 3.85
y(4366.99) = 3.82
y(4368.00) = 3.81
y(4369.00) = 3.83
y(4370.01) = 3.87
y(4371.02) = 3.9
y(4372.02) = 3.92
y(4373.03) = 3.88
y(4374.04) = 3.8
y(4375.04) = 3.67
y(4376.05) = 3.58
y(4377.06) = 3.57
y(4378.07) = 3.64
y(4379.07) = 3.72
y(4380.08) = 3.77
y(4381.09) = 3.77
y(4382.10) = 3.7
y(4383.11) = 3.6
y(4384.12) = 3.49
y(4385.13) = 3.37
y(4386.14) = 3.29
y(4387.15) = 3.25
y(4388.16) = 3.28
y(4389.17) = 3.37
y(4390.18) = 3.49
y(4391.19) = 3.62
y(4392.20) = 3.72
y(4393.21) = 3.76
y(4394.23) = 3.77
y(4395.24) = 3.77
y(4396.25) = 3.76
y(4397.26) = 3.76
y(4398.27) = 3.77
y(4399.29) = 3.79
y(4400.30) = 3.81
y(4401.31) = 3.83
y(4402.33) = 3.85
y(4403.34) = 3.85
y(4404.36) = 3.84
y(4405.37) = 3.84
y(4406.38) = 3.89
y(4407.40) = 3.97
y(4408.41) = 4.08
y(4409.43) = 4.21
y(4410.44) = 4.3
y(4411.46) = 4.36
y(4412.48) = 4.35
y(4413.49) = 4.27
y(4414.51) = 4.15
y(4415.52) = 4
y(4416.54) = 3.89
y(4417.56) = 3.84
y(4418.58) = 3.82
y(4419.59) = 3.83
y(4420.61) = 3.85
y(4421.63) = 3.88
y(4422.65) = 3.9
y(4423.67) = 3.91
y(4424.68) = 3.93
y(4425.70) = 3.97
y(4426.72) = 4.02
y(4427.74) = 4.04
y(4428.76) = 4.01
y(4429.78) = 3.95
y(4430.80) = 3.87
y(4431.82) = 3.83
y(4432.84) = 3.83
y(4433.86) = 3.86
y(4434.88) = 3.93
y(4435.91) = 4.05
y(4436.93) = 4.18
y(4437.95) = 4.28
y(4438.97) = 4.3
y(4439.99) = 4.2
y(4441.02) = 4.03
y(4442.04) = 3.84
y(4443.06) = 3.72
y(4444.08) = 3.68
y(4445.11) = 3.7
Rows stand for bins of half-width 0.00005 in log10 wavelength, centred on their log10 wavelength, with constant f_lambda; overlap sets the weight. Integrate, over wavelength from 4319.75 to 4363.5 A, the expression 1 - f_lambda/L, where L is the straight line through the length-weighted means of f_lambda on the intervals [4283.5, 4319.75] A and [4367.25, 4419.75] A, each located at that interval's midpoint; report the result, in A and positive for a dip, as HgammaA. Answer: 3.5 A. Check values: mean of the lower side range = 3.37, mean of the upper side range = 3.79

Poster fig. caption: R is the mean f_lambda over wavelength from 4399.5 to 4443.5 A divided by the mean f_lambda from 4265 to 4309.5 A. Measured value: 1.12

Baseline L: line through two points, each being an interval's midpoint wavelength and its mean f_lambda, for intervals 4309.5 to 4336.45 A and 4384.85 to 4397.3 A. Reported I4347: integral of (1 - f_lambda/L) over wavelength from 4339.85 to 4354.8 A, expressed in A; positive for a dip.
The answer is 1.16 A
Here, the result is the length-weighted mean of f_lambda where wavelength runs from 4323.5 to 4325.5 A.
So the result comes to 3.22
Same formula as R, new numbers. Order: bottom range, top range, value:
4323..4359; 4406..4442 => 1.26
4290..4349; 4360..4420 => 1.17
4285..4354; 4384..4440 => 1.19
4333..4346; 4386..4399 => 1.29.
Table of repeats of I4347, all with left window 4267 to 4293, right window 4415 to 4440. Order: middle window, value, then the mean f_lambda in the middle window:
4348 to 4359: 1.00 A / 3.49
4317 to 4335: 1.91 A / 3.39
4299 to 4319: 2.21 A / 3.35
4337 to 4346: 2.62 A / 2.71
